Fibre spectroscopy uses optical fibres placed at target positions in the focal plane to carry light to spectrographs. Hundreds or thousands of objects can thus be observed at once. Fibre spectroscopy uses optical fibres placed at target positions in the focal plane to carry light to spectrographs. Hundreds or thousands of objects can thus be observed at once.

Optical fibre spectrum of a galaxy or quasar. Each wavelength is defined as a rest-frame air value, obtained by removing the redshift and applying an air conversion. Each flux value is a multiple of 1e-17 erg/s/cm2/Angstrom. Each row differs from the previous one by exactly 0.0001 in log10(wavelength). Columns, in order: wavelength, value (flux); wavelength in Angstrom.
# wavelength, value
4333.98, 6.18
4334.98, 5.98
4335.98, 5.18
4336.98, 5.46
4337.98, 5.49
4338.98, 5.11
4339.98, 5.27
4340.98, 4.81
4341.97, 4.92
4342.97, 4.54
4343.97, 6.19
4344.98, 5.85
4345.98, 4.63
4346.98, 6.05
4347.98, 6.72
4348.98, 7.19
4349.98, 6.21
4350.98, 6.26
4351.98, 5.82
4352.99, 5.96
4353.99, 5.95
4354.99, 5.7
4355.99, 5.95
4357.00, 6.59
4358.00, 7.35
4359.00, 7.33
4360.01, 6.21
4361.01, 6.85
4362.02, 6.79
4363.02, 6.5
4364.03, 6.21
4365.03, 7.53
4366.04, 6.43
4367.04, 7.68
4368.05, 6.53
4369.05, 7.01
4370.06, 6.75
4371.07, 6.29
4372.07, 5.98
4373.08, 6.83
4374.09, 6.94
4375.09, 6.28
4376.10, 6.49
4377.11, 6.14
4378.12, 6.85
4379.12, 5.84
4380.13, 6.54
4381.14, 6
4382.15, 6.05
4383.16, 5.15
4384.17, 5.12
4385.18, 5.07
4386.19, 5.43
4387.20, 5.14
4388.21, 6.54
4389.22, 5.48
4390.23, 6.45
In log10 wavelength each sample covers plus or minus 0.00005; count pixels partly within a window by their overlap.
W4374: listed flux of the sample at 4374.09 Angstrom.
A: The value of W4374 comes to 6.94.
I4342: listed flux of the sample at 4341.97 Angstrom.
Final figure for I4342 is 4.92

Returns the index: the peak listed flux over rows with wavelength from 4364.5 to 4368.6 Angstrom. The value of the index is 7.68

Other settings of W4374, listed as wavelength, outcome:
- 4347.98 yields 6.72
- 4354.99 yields 5.7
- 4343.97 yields 6.19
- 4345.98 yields 4.63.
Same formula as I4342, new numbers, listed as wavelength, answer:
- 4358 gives 7.35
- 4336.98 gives 5.46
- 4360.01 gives 6.21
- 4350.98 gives 6.26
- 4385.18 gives 5.07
